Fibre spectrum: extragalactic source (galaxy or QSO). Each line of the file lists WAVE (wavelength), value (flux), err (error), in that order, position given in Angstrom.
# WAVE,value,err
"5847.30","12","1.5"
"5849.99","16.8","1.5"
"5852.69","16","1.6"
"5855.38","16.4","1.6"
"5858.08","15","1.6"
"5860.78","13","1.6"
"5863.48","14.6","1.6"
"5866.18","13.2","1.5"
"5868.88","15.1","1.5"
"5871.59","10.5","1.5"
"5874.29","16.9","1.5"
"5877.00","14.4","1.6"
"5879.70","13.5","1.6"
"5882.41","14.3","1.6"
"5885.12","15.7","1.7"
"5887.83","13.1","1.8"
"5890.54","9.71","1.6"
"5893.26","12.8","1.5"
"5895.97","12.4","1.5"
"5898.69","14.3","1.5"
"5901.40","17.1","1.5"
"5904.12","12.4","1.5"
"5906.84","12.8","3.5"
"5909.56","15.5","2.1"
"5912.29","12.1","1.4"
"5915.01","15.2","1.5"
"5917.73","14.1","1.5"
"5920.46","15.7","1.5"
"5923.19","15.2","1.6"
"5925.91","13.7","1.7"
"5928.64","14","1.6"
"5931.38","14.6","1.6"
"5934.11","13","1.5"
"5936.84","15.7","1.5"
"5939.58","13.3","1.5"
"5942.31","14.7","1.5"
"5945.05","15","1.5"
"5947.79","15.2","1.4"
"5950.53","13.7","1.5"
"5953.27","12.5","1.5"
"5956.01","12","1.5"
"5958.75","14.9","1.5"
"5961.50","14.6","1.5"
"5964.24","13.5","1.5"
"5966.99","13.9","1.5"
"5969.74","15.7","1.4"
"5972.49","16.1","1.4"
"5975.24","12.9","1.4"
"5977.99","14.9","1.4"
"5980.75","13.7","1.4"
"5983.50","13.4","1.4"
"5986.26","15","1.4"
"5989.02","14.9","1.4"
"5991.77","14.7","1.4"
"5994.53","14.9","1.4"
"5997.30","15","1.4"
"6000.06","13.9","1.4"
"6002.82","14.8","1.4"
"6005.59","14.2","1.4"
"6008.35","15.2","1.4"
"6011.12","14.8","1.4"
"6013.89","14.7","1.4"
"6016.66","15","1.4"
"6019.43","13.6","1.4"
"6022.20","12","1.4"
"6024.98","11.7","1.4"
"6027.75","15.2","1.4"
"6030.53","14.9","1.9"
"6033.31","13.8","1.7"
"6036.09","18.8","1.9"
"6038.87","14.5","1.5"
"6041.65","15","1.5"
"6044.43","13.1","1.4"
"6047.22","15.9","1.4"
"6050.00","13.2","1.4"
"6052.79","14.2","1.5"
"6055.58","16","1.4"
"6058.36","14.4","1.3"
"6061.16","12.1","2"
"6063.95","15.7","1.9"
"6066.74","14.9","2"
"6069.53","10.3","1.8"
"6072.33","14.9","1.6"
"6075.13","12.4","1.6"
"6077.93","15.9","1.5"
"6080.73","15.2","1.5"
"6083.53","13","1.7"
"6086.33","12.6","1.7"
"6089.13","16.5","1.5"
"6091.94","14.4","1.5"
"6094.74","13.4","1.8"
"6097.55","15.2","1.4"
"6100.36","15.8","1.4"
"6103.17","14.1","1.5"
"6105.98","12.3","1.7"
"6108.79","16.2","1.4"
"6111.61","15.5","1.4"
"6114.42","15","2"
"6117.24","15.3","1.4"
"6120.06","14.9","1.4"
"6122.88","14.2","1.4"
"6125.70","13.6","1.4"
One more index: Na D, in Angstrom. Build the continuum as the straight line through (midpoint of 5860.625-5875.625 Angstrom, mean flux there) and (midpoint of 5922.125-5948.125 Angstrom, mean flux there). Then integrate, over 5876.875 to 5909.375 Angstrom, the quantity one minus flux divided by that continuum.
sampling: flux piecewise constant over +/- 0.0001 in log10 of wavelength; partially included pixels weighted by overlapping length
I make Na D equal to 1.2 Angstrom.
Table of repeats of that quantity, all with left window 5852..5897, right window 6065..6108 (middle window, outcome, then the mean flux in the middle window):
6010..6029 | 0.3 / 13.8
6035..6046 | -0.9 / 15.3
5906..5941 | -0.8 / 14.2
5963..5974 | -0.6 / 14.8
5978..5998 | -0.7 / 14.5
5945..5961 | 0.2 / 13.8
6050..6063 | 0.0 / 14.1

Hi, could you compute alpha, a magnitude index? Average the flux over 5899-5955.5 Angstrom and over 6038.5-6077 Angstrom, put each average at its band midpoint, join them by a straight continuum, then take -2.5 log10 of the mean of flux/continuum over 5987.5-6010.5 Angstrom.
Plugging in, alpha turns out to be -0.043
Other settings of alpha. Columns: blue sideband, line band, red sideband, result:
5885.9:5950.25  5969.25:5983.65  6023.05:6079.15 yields -0.02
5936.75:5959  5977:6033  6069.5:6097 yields -0.02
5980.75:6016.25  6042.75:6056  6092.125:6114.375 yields 0.02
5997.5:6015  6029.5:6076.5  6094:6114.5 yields 0.02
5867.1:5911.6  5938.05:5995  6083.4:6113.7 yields -0.02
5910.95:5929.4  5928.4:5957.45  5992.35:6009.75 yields 0.03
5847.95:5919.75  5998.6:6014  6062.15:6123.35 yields -0.02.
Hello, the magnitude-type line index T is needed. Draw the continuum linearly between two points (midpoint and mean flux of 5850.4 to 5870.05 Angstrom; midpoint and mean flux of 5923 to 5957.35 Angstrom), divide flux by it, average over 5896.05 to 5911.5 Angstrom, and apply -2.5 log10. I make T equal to 0.02 mag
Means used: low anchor 14.8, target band 14.2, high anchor 14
